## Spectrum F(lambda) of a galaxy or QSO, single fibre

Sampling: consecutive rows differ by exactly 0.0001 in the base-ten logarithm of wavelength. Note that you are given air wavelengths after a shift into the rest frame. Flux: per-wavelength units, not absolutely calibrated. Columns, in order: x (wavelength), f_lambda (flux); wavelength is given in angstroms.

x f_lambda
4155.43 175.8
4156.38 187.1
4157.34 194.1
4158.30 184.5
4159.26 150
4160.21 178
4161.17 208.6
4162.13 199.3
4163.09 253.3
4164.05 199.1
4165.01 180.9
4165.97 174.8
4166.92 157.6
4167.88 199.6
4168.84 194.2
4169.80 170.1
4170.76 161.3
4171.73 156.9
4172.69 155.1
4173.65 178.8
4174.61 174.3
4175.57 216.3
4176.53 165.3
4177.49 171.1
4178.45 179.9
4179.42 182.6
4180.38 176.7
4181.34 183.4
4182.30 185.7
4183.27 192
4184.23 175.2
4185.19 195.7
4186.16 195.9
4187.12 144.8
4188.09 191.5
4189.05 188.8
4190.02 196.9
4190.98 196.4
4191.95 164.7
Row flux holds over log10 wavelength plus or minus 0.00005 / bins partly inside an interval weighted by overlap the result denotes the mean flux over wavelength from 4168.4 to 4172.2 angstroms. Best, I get 170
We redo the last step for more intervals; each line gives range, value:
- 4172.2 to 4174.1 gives 167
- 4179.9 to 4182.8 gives 182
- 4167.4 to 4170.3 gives 188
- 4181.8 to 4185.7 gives 187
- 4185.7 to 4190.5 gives 184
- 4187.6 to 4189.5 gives 190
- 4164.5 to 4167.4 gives 172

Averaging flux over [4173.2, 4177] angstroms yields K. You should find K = 184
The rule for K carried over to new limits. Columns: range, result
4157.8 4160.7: 171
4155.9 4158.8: 188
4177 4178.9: 176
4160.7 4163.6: 220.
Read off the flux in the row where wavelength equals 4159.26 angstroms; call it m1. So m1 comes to 150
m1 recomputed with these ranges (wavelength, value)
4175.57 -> 216.3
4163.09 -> 253.3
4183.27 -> 192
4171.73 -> 156.9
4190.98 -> 196.4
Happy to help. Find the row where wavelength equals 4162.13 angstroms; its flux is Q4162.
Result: 199.3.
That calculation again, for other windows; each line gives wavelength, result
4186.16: 195.9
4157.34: 194.1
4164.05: 199.1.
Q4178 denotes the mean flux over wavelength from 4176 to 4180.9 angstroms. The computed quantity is 176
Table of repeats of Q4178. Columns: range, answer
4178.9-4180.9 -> 179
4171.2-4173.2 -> 156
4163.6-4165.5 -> 190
